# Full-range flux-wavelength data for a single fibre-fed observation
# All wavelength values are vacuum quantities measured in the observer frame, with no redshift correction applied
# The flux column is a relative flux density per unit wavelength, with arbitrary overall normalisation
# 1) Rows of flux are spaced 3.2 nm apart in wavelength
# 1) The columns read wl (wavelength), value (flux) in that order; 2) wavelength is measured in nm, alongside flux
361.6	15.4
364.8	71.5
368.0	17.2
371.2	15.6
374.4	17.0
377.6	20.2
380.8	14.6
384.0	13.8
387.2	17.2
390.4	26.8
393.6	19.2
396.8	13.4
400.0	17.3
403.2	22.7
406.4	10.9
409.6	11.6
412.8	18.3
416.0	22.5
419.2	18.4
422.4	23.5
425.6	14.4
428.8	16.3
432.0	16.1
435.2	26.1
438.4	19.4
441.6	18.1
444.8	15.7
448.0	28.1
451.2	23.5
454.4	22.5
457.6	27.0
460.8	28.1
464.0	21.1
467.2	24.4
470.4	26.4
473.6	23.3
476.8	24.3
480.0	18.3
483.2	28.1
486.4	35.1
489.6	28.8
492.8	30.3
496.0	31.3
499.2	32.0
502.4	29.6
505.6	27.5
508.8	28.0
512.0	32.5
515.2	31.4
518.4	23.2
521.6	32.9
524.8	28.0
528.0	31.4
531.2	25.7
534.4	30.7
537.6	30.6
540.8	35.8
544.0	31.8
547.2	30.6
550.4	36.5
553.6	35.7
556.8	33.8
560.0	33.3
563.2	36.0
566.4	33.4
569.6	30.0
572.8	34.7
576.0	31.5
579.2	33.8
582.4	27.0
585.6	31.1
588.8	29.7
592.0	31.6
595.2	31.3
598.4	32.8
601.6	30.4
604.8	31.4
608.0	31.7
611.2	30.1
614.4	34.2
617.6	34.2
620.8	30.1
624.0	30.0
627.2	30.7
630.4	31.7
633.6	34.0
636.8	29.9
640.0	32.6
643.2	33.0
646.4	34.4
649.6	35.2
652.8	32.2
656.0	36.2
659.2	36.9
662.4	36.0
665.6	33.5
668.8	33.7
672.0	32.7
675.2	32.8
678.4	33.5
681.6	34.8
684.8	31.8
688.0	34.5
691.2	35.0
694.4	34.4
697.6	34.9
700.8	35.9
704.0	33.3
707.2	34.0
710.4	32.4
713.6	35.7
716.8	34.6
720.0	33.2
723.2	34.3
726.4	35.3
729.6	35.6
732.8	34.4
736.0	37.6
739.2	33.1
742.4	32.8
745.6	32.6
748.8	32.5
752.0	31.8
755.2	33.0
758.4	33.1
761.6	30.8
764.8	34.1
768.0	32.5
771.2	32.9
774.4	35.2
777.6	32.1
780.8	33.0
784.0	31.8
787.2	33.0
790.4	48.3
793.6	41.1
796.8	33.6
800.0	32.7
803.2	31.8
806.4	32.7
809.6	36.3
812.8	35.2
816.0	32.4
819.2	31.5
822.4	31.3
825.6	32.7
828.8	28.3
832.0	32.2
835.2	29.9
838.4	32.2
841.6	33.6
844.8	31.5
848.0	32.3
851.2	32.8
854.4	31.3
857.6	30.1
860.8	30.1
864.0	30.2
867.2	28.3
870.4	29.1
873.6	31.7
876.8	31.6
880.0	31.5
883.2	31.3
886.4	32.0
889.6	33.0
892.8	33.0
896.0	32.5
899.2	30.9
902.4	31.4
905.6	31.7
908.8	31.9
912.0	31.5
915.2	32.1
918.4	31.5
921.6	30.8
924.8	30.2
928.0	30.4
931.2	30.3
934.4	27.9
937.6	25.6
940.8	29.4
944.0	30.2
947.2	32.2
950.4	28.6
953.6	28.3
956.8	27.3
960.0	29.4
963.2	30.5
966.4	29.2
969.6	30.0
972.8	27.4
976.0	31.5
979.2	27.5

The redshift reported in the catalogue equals 0.206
